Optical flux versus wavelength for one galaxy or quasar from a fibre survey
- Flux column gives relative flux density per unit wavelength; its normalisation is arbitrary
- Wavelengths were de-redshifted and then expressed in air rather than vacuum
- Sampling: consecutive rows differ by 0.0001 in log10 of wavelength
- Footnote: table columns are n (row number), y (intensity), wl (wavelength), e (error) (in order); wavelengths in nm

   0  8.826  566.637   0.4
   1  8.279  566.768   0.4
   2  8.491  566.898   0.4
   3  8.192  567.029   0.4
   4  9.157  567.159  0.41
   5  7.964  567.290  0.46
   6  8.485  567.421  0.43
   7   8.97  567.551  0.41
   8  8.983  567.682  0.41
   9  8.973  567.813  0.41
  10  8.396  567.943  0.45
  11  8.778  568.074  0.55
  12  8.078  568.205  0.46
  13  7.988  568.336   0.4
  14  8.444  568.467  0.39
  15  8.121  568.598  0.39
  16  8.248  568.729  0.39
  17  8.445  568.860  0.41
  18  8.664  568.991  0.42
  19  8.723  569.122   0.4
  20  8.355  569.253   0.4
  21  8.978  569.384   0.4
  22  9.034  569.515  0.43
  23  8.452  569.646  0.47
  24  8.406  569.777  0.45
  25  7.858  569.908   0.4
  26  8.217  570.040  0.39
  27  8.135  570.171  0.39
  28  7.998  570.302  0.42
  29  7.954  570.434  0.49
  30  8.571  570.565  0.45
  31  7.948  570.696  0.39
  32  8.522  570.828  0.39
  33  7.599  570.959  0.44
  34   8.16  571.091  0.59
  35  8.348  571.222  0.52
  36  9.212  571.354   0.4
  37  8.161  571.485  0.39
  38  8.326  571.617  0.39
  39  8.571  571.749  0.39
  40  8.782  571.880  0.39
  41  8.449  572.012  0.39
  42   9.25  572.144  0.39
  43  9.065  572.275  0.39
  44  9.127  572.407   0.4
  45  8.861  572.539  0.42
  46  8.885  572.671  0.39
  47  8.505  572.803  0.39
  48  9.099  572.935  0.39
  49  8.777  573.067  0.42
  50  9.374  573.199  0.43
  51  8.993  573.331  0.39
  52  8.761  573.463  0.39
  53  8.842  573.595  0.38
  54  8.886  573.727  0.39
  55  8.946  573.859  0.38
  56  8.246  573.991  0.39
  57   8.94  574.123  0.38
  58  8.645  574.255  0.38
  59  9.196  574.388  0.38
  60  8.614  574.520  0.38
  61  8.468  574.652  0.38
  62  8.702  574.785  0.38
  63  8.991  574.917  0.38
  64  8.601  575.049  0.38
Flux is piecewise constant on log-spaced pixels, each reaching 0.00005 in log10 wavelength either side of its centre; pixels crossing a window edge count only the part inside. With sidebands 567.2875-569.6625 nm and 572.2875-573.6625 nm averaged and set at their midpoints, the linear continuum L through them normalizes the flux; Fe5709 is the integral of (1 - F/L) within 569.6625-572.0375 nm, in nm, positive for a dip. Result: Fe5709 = 0.124 nm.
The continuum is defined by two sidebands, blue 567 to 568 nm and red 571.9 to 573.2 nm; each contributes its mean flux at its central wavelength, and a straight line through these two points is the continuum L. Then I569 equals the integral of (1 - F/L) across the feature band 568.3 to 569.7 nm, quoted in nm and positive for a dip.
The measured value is 0.037 nm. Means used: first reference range 8.66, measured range 8.51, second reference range 8.91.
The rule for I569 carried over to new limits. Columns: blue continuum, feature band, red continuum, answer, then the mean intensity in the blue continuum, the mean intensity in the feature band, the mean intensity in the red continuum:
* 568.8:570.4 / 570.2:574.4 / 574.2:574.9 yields -0.022 nm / 8.43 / 8.64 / 8.74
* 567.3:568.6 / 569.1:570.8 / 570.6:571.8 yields 0.009 nm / 8.52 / 8.35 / 8.32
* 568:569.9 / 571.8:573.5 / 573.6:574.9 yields -0.049 nm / 8.46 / 8.92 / 8.75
